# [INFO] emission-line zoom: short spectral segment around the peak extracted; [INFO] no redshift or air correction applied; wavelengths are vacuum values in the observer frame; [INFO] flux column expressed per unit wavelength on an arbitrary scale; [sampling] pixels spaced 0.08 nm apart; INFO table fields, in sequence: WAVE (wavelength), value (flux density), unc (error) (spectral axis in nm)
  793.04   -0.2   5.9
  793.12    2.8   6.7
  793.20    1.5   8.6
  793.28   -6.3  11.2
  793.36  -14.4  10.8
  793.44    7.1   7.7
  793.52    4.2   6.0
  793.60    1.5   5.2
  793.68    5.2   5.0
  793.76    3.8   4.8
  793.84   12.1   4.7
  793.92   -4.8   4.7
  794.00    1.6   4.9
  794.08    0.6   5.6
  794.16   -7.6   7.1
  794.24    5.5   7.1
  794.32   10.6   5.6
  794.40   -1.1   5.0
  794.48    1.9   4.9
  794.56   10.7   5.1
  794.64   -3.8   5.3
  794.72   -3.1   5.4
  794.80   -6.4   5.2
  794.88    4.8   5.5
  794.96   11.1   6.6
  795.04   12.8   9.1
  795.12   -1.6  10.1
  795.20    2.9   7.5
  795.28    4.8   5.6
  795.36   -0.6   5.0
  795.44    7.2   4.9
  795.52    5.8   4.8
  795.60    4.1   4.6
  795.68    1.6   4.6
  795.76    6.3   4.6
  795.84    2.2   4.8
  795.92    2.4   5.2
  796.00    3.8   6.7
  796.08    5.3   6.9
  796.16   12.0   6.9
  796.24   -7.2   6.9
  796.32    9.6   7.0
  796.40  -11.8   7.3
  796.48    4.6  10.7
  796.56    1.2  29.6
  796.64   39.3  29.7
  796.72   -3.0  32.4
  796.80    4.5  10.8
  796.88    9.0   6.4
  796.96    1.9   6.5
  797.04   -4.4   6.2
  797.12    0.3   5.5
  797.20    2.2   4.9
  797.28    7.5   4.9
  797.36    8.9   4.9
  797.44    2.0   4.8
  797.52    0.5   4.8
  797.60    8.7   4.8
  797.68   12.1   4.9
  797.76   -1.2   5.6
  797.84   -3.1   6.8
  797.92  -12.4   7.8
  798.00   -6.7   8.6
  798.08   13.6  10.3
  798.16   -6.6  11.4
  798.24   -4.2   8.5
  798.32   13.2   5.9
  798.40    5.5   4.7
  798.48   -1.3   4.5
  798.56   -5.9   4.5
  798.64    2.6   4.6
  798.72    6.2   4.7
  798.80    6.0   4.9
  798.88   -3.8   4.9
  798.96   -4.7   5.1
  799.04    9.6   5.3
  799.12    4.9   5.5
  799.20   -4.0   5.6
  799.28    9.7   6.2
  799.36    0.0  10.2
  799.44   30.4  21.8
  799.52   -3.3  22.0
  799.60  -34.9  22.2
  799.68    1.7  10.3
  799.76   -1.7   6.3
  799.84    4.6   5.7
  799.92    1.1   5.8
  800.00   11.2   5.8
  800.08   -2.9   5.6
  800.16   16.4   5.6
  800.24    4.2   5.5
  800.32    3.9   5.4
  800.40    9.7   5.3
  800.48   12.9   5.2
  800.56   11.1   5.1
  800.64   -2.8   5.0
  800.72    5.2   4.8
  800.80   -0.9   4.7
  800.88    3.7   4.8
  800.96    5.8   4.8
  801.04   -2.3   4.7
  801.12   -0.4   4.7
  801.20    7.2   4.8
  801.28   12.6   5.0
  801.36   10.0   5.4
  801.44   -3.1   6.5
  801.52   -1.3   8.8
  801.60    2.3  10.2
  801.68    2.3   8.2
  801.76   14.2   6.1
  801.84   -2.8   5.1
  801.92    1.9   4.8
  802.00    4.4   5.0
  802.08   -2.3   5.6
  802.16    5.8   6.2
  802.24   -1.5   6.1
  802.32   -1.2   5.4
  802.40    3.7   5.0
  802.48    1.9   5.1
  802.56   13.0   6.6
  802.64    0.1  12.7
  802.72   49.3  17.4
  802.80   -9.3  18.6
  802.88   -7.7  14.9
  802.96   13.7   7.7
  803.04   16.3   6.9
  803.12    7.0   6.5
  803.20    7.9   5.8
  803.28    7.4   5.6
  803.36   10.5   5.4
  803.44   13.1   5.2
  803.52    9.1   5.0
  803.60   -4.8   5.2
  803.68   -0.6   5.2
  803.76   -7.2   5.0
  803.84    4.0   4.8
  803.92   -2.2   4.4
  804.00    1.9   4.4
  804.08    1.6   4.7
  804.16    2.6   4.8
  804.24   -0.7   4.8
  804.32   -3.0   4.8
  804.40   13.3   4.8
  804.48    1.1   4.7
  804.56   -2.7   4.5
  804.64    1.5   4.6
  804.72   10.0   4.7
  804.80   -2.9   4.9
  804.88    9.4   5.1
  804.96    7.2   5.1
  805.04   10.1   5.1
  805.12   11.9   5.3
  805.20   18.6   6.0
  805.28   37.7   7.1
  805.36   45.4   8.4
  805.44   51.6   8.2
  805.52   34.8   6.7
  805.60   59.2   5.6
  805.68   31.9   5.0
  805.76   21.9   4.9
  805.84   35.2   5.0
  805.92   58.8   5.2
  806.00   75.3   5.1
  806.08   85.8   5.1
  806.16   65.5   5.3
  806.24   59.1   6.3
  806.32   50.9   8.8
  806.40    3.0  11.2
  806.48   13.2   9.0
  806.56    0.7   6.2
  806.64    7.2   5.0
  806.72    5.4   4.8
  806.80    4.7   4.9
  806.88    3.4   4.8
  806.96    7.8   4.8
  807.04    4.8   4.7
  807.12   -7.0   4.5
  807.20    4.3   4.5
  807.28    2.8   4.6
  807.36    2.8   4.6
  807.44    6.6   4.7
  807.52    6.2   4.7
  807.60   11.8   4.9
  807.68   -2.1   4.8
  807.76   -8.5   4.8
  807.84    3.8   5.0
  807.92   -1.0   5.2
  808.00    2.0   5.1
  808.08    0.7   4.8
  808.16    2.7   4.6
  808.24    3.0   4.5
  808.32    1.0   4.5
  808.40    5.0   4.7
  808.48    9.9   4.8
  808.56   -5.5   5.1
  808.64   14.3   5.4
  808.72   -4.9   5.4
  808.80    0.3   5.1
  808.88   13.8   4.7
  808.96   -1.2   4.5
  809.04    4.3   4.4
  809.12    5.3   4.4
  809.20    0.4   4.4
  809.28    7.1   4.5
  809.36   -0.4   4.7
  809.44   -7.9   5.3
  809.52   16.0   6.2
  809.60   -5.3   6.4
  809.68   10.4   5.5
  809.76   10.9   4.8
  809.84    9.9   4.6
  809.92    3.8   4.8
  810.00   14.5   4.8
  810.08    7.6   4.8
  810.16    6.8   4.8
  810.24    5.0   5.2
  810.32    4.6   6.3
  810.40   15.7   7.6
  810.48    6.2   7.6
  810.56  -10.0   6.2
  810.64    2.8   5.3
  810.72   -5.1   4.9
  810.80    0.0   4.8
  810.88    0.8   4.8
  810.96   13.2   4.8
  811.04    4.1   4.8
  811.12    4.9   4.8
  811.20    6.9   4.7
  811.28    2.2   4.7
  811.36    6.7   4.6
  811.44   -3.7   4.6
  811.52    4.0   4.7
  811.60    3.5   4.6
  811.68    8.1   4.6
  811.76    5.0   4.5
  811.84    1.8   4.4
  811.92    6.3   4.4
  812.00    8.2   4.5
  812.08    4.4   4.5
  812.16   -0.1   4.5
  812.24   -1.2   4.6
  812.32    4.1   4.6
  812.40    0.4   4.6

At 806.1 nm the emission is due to [O II] 3727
